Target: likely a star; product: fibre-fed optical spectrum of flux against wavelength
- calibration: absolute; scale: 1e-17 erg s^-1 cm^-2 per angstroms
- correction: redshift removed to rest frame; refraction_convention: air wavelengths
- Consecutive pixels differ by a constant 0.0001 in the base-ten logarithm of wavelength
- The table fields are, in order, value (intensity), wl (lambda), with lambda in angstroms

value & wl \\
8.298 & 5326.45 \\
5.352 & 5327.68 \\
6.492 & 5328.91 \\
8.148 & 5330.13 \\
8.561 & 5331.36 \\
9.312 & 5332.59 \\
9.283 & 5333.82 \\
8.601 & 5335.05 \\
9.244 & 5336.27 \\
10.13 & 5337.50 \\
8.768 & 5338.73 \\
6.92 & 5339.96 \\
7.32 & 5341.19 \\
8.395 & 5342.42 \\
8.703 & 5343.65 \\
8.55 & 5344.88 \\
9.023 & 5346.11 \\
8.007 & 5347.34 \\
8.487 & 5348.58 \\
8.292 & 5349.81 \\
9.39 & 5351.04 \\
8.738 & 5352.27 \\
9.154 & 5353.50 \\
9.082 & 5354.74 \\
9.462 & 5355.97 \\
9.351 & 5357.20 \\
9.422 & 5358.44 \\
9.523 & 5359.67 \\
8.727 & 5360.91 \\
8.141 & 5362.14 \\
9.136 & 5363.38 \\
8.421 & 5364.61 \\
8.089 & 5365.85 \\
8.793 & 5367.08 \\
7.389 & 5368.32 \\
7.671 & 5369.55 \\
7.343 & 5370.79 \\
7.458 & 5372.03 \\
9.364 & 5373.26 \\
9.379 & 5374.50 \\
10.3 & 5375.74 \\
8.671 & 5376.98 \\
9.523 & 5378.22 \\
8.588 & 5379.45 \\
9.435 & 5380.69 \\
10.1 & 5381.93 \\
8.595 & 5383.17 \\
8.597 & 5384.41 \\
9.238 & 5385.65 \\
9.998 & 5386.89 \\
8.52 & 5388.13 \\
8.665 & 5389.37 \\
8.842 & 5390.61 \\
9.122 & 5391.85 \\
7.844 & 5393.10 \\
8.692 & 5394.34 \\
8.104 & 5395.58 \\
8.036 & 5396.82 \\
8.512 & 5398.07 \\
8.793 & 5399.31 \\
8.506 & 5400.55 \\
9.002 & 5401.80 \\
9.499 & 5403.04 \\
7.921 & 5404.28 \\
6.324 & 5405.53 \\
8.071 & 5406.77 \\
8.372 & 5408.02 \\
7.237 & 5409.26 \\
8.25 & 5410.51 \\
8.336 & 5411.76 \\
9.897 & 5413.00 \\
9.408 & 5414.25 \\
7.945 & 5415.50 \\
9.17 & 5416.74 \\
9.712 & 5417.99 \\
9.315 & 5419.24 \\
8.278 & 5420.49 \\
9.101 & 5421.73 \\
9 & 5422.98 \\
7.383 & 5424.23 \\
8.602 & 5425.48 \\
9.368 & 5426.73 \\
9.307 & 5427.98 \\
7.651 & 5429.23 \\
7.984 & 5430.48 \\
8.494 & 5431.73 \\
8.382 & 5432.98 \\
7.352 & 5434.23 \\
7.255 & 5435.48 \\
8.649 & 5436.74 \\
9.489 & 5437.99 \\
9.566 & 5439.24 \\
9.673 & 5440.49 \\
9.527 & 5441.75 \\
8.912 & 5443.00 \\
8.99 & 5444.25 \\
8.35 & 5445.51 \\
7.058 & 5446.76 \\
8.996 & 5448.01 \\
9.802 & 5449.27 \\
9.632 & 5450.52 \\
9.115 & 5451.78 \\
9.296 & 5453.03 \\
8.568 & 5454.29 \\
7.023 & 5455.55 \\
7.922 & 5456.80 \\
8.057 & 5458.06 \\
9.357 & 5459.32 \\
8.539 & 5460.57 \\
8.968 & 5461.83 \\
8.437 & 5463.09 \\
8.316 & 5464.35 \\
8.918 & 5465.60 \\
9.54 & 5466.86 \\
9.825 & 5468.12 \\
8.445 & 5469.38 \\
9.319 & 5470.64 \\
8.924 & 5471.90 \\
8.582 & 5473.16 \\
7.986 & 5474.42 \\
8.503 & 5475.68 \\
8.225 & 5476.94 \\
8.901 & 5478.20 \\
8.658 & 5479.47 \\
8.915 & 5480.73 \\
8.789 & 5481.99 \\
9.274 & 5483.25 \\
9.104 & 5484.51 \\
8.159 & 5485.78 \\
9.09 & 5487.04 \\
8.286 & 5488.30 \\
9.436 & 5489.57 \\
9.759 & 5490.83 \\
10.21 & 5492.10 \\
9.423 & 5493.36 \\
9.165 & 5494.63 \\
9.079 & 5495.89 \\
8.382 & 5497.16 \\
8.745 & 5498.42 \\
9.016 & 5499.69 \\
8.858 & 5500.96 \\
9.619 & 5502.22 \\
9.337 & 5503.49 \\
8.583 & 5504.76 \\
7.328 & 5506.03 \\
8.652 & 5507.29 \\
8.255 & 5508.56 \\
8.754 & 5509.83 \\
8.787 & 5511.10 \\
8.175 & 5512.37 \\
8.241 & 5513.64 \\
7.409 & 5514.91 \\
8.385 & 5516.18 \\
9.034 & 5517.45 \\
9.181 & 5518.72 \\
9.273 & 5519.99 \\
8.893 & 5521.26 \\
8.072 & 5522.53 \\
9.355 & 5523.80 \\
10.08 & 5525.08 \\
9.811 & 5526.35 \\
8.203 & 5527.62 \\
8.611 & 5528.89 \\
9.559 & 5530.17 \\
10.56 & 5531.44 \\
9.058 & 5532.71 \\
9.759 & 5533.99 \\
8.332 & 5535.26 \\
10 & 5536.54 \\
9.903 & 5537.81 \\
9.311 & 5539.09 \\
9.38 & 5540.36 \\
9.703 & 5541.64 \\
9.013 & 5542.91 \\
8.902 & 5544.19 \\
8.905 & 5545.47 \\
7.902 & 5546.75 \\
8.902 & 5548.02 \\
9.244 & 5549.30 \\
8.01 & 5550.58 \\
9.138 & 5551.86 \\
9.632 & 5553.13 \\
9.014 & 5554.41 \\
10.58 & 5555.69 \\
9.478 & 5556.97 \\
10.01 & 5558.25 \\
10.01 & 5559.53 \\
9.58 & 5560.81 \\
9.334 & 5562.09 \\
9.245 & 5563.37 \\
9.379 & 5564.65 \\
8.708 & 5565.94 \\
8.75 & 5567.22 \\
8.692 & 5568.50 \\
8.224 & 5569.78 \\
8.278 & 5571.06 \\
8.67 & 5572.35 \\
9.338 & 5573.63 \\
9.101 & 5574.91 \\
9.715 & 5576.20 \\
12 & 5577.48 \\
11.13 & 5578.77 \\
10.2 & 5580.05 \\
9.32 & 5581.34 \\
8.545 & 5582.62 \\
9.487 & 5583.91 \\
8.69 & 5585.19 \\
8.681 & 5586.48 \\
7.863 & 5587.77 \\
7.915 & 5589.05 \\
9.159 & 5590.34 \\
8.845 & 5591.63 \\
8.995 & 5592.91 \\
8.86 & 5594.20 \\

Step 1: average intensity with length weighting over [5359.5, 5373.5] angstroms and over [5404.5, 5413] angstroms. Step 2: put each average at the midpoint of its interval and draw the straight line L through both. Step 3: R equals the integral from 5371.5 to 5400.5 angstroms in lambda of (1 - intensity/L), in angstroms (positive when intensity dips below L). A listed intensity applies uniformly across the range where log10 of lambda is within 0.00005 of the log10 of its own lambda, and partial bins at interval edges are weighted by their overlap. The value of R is -2.7 angstroms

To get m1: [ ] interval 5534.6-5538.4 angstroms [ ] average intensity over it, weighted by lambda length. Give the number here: 9.42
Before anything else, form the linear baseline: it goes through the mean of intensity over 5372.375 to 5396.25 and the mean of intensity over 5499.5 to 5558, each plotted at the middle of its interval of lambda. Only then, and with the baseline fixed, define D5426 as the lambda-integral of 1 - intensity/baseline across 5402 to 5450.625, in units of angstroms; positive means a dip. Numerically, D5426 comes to 2.1 angstroms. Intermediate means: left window 9.01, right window 9.01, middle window 8.62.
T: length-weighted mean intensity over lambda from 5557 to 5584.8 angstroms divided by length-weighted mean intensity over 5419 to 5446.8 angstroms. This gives 1.1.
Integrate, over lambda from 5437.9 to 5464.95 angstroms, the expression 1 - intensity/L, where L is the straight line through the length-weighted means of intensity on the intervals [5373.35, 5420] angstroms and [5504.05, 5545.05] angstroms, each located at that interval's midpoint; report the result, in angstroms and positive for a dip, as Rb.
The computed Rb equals 0.20 angstroms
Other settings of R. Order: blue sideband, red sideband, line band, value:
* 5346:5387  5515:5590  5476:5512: 0.81 angstroms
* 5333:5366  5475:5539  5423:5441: 0.69 angstroms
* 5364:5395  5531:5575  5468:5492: 0.39 angstroms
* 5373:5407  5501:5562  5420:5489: 1.77 angstroms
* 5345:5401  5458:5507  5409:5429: 0.09 angstroms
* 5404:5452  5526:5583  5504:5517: 1.14 angstroms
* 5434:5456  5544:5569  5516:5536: -0.20 angstroms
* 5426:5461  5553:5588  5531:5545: -0.38 angstroms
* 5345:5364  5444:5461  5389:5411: 1.15 angstroms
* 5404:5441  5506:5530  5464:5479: -0.32 angstroms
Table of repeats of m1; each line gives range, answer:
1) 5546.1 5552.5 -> 8.65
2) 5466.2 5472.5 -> 9.2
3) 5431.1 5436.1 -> 7.88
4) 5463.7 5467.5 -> 8.93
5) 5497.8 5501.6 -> 8.87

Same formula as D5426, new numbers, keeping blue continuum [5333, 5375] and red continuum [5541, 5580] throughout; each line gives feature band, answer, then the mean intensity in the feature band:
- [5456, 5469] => 0.33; 8.76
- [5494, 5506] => 0.28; 8.89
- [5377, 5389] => -0.56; 9.15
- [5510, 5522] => 0.73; 8.6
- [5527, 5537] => -0.04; 9.25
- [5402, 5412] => 0.88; 8.03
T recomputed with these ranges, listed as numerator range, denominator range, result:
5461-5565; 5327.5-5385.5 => 1.04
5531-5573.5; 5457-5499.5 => 1.04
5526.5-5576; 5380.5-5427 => 1.06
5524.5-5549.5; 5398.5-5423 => 1.08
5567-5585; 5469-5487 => 1.08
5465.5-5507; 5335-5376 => 1.03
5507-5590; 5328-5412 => 1.06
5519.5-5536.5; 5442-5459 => 1.07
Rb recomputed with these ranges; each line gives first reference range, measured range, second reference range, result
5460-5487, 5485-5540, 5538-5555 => -0.41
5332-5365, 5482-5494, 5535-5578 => -0.10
